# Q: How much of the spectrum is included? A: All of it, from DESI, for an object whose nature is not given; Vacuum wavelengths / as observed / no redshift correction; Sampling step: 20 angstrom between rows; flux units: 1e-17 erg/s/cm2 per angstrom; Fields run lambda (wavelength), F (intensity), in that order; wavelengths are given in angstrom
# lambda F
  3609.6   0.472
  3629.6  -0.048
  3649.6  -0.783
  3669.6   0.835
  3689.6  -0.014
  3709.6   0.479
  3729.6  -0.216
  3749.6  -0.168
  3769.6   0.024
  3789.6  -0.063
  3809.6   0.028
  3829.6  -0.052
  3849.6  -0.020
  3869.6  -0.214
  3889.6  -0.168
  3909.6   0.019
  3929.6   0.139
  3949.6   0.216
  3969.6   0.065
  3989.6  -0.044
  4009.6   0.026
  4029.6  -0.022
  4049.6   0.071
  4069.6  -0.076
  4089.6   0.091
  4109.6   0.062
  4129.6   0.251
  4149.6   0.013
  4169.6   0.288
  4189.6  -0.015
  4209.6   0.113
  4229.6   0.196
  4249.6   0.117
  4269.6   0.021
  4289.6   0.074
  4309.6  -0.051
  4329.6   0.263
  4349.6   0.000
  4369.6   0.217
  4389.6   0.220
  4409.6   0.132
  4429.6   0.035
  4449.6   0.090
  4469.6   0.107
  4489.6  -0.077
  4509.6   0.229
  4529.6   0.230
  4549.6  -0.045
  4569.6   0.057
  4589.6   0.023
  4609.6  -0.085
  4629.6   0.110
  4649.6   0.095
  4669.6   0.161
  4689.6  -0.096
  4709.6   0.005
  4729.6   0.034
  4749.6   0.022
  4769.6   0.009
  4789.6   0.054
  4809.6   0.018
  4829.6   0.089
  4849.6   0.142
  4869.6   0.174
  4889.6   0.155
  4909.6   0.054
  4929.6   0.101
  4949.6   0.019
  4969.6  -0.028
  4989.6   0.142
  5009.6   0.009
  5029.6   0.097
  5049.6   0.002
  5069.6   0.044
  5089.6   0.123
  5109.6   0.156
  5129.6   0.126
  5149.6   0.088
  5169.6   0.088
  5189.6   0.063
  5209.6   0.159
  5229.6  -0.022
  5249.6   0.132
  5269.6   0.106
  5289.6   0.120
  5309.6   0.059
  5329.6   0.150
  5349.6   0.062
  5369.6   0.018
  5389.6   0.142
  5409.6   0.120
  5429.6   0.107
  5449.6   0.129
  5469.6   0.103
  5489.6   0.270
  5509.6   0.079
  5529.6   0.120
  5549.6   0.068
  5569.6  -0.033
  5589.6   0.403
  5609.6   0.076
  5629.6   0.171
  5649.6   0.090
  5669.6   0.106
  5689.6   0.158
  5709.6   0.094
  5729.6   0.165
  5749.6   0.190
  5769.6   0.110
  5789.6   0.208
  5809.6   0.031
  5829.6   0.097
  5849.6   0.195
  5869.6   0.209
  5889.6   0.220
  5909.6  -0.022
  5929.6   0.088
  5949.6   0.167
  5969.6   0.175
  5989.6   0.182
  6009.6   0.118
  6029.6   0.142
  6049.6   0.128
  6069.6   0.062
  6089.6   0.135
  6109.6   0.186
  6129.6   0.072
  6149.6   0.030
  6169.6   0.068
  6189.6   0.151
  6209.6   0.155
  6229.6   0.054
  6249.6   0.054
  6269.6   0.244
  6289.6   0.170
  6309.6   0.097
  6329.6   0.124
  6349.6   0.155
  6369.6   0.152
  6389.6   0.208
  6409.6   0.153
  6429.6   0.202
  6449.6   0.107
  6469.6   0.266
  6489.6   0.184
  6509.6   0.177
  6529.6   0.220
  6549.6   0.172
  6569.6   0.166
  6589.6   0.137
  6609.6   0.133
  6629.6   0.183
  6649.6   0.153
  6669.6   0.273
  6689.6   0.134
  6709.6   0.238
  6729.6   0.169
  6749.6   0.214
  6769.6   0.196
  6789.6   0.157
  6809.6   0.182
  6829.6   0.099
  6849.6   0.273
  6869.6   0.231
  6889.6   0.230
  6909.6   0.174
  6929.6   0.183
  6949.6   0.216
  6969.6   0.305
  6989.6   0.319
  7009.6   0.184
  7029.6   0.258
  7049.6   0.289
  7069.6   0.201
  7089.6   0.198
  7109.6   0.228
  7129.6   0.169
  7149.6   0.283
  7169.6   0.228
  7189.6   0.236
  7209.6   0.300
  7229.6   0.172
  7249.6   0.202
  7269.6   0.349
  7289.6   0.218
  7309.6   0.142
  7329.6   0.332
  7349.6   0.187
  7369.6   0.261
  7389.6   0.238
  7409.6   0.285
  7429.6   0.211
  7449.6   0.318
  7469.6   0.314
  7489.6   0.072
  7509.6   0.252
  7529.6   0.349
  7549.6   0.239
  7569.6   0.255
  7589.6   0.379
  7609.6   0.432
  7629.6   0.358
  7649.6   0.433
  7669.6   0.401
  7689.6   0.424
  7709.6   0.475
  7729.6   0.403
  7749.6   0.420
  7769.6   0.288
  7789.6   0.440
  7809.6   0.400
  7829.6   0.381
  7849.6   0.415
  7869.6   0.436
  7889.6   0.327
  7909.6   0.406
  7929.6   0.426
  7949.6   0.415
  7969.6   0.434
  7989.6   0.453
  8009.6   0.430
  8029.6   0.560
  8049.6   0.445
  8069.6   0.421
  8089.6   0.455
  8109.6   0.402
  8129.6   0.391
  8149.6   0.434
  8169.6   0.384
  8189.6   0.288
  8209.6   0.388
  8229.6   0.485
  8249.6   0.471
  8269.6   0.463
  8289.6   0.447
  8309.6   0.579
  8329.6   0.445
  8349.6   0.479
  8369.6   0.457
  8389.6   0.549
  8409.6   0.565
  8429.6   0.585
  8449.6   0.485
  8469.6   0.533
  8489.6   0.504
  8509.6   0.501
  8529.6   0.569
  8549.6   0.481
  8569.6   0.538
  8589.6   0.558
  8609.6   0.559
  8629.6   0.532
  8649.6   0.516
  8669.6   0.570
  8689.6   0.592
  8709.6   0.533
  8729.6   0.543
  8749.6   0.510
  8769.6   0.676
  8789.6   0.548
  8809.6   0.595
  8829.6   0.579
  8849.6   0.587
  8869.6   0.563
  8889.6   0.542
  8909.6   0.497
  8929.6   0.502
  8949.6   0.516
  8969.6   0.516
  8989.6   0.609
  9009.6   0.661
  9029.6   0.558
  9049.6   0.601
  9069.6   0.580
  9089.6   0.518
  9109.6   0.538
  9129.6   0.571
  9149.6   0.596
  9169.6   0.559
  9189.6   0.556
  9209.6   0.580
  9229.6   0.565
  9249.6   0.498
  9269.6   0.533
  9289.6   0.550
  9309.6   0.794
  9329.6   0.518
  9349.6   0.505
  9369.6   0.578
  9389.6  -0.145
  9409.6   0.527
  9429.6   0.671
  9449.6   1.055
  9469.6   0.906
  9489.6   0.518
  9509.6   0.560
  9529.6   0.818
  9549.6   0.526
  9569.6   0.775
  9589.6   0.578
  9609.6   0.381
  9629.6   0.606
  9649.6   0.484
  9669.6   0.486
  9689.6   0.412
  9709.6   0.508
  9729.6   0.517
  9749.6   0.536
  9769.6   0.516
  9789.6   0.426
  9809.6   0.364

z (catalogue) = 0.90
